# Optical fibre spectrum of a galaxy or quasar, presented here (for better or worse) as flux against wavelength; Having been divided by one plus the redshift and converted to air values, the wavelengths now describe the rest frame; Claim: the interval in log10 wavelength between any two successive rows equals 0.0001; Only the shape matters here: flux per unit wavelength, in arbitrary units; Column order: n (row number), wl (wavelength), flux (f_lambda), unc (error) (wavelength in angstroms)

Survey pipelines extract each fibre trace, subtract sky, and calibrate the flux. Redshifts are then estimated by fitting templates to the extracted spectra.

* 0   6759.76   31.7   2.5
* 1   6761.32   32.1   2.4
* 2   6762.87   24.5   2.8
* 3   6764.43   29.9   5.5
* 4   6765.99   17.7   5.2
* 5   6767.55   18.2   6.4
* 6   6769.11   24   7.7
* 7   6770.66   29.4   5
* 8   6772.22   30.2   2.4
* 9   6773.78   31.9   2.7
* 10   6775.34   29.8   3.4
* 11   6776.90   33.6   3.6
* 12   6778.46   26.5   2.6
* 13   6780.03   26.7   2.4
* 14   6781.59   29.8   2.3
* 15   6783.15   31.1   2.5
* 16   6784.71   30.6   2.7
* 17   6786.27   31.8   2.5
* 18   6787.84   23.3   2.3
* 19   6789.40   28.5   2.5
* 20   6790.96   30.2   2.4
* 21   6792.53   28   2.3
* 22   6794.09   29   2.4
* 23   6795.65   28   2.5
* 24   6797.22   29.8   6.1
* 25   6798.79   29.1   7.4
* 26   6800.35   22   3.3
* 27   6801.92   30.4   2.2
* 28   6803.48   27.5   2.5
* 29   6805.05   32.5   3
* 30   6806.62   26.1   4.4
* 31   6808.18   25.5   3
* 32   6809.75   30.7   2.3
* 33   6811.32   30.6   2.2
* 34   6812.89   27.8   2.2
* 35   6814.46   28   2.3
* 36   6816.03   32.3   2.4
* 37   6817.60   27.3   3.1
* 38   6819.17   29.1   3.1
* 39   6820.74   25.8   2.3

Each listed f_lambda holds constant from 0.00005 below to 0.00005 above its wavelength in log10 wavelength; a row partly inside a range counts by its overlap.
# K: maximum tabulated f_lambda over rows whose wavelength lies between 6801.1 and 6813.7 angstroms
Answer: 32.5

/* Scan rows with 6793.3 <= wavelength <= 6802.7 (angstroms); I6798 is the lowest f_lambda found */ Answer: 22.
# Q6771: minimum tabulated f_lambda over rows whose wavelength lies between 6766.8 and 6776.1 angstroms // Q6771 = 18.2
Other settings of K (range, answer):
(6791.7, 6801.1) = 29.8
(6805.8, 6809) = 26.1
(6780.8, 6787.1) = 31.8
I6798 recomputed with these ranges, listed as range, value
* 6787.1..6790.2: 23.3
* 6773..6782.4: 26.5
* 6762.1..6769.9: 17.7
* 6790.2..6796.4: 28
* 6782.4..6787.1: 30.6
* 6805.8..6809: 25.5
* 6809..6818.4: 27.3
